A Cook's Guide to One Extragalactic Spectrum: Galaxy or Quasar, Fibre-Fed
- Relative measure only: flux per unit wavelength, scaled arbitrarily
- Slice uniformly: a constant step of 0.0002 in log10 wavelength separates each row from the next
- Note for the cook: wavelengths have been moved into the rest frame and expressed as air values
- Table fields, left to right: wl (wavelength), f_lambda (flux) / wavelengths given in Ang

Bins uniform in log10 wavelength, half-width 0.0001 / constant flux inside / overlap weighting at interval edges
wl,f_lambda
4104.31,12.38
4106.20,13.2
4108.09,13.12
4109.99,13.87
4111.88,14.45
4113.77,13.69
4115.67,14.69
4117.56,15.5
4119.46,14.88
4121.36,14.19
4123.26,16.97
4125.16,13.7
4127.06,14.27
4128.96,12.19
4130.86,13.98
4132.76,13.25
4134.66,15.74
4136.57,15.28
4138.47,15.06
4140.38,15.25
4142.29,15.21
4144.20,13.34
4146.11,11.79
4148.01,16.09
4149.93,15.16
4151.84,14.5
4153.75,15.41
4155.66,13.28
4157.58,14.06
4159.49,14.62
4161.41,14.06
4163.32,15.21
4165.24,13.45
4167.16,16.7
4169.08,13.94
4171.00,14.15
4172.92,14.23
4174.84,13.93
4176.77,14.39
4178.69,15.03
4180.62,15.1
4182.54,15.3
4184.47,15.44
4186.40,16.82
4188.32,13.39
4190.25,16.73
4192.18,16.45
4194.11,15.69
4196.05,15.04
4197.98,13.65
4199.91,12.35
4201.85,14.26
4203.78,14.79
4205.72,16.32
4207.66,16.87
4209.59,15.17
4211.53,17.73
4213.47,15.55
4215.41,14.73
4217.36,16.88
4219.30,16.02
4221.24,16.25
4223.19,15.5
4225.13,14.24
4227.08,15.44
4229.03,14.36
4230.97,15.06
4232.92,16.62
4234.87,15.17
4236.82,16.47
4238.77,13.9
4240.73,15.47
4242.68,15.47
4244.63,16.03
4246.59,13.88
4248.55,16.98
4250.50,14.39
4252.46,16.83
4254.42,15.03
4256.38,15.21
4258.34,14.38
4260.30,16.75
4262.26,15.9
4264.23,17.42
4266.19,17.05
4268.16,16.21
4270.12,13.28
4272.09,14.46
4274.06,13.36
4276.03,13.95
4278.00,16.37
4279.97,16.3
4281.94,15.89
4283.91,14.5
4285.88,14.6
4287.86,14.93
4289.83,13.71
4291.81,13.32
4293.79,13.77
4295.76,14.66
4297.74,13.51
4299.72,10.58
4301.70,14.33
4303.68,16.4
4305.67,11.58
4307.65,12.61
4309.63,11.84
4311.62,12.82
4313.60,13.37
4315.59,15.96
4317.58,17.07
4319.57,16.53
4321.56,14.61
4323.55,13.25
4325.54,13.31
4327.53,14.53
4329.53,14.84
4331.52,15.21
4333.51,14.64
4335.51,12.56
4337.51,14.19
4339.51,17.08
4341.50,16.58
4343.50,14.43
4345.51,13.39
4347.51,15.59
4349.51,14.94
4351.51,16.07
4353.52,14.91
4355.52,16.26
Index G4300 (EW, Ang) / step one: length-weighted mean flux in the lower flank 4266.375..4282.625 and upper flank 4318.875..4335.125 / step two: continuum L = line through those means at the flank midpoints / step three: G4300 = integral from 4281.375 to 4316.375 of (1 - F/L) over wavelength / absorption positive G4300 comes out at 2.5 Ang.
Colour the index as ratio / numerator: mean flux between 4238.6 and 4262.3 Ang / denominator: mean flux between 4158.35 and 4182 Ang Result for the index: 1.1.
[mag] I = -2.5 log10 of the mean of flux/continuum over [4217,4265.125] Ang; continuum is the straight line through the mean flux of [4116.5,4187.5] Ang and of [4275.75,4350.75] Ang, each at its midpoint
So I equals -0.08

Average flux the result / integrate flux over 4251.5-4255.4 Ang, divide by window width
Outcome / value 15.9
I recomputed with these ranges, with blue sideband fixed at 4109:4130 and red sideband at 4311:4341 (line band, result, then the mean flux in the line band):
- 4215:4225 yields -0.09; 15.8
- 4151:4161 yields 0.01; 14.4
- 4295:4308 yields 0.10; 13.4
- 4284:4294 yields 0.04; 14.1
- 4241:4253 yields -0.07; 15.5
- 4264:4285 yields -0.05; 15.3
